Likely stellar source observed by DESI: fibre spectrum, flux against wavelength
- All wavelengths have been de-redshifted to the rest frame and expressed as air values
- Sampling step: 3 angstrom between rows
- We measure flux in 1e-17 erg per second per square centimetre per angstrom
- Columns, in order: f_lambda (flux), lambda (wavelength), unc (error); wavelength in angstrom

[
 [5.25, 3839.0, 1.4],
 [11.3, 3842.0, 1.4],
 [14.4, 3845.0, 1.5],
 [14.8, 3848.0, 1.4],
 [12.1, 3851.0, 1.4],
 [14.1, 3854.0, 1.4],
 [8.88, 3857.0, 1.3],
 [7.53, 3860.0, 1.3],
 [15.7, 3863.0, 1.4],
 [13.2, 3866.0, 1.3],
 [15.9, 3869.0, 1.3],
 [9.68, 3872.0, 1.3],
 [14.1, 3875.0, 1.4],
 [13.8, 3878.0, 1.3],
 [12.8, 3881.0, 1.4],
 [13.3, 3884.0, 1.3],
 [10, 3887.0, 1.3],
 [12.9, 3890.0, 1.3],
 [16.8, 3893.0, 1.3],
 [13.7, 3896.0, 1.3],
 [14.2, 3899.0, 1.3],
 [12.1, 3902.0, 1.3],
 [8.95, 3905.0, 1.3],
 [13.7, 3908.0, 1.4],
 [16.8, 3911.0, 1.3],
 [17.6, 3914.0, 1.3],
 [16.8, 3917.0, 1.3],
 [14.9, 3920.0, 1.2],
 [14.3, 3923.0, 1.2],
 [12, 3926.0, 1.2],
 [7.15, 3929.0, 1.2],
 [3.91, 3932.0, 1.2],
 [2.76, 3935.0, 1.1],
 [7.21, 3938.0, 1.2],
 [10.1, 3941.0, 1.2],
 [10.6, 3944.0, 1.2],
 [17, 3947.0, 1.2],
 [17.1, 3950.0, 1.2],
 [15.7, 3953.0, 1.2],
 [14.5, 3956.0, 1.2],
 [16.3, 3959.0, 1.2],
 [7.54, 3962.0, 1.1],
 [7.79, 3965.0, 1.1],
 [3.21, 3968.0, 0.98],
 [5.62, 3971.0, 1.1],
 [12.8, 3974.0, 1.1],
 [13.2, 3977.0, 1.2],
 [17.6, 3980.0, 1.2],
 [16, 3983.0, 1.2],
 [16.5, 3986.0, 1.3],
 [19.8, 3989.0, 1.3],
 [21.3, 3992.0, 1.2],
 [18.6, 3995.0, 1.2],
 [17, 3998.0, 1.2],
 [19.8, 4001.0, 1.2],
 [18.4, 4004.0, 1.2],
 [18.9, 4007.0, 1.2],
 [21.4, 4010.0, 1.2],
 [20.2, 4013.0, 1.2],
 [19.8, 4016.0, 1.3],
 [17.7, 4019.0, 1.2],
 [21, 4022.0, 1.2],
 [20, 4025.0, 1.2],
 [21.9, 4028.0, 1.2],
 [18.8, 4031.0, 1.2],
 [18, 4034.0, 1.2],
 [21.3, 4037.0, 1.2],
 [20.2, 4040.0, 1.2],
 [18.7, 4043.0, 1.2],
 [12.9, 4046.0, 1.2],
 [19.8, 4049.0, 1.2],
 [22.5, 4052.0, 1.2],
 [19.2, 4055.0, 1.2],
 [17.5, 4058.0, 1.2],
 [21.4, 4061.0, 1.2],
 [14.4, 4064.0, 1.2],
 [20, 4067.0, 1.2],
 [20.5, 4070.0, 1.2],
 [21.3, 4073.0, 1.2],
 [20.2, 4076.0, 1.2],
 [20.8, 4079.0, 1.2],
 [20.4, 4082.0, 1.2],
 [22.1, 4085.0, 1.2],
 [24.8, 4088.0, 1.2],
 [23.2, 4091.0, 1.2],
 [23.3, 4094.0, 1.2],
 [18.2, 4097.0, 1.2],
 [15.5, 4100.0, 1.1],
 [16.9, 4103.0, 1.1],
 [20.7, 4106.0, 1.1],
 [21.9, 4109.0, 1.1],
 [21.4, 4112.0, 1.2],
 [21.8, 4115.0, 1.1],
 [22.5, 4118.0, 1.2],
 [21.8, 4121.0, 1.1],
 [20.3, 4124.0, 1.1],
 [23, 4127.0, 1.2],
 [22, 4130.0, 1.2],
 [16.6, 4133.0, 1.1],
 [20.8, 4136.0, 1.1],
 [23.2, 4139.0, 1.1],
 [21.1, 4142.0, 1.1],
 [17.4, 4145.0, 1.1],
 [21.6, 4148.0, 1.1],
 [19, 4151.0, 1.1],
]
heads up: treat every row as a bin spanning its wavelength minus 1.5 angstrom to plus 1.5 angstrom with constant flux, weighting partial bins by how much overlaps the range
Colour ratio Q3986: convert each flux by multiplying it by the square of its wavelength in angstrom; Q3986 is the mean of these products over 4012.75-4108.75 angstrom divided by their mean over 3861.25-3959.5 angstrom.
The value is 1.7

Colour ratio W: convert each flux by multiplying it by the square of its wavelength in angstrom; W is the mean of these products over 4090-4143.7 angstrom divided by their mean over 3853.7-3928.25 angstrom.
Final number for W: 1.7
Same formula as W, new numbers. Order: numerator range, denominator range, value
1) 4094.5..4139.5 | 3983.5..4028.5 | 1.12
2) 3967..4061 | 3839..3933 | 1.50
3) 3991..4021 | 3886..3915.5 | 1.48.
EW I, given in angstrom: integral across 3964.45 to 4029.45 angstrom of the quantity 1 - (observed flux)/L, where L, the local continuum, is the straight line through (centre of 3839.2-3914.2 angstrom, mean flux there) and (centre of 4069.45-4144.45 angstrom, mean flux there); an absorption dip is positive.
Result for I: 1.3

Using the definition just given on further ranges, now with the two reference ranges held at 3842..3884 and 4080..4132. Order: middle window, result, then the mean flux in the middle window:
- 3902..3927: 0.5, 14.3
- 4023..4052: -0.8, 19.3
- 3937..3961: 3.4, 13.6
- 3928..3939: 7.3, 5.08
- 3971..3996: 1.1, 16.3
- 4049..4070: 0.2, 19.3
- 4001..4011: -1.0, 19.5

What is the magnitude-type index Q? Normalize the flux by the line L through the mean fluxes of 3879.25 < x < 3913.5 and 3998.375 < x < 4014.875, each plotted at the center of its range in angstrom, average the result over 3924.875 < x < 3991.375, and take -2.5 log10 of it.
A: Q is 0.41 mag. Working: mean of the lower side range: 13.3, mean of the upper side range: 19.6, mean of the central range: 11.7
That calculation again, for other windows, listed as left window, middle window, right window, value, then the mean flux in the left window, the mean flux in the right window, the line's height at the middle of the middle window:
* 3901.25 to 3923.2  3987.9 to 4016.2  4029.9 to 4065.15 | -0.13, 14.5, 18.8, 17.3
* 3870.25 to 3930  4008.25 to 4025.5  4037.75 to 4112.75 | -0.13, 13.3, 19.9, 17.7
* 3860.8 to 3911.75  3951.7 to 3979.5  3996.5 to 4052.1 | 0.46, 13.3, 19.3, 16.7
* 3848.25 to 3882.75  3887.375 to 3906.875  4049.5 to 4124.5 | 0.06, 12.6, 20.5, 13.7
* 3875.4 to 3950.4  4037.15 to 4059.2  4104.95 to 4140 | -0.04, 12.4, 21.3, 18.1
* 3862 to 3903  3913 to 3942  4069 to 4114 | 0.37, 13.4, 20.8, 15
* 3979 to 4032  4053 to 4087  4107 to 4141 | 0.03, 19.2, 21.4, 20.4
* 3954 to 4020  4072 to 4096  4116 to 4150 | -0.15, 15.6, 20.9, 19.1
